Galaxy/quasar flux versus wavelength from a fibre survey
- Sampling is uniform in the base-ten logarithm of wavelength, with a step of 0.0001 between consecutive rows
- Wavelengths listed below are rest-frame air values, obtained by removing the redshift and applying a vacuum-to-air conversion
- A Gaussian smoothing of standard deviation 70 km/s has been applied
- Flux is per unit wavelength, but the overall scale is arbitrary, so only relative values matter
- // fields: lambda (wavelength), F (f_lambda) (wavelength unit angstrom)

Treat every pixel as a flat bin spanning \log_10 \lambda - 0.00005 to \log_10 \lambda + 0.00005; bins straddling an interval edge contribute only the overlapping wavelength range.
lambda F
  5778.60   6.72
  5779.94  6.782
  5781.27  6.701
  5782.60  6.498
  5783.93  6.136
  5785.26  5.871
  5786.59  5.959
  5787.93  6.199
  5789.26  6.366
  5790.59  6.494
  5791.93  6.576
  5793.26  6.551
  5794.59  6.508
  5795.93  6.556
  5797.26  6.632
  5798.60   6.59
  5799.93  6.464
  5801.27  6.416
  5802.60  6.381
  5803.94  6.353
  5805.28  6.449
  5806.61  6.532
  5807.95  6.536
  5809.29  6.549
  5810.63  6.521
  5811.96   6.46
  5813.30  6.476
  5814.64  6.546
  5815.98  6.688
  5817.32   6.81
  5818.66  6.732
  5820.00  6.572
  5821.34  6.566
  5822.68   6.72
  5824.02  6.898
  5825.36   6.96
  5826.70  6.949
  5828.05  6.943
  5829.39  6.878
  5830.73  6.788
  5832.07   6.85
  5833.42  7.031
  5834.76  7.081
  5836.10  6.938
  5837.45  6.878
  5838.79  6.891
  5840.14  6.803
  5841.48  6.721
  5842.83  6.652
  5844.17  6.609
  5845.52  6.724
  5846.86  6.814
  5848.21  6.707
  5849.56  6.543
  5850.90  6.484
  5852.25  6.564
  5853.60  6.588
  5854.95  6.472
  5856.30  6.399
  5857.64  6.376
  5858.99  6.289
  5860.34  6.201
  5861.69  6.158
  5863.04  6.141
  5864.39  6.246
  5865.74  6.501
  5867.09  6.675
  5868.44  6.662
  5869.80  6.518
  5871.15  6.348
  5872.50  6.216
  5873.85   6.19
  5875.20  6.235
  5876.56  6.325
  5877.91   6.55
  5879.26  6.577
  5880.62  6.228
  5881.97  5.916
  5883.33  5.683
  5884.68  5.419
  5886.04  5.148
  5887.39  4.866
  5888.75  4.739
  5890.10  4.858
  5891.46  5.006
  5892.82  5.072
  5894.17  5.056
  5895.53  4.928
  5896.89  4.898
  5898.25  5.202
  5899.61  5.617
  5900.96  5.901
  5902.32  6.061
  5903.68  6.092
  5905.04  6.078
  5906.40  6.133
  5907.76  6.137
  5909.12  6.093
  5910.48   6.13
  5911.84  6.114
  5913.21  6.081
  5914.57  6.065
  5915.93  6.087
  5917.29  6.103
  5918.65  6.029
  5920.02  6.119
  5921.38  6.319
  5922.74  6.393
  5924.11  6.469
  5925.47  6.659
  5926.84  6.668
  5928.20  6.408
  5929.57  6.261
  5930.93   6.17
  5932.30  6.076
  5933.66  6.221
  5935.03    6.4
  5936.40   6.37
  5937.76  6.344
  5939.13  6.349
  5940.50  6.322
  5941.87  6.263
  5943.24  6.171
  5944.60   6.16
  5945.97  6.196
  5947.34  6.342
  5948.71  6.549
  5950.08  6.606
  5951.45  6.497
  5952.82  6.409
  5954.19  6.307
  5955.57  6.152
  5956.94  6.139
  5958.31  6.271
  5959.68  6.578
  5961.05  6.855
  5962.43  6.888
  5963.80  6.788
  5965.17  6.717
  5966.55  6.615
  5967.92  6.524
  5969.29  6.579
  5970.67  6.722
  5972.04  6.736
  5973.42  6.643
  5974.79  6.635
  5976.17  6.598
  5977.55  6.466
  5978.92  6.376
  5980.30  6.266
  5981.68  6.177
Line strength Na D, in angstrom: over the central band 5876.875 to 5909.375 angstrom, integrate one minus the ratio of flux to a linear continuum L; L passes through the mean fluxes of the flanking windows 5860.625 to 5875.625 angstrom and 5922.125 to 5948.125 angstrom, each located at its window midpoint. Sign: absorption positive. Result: 3.8 angstrom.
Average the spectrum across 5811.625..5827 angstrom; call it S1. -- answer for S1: 6.7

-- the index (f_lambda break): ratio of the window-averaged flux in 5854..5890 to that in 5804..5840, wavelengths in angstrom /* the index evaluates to 0.9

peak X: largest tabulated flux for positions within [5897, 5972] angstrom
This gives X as 6.888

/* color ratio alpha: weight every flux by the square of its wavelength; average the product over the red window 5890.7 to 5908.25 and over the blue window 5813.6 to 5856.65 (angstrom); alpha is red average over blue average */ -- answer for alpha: 0.84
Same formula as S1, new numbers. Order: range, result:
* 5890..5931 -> 5.92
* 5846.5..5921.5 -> 6.01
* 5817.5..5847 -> 6.82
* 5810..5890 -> 6.45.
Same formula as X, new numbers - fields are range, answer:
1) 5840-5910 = 6.814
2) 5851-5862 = 6.588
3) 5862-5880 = 6.675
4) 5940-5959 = 6.606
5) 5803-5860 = 7.081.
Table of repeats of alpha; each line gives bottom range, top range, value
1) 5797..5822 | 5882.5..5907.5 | 0.85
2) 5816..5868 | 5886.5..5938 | 0.91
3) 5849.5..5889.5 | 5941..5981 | 1.08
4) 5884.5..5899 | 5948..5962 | 1.31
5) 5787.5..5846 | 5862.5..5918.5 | 0.90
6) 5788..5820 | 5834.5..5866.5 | 1.02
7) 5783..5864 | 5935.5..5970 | 1.02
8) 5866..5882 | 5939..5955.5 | 1.02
